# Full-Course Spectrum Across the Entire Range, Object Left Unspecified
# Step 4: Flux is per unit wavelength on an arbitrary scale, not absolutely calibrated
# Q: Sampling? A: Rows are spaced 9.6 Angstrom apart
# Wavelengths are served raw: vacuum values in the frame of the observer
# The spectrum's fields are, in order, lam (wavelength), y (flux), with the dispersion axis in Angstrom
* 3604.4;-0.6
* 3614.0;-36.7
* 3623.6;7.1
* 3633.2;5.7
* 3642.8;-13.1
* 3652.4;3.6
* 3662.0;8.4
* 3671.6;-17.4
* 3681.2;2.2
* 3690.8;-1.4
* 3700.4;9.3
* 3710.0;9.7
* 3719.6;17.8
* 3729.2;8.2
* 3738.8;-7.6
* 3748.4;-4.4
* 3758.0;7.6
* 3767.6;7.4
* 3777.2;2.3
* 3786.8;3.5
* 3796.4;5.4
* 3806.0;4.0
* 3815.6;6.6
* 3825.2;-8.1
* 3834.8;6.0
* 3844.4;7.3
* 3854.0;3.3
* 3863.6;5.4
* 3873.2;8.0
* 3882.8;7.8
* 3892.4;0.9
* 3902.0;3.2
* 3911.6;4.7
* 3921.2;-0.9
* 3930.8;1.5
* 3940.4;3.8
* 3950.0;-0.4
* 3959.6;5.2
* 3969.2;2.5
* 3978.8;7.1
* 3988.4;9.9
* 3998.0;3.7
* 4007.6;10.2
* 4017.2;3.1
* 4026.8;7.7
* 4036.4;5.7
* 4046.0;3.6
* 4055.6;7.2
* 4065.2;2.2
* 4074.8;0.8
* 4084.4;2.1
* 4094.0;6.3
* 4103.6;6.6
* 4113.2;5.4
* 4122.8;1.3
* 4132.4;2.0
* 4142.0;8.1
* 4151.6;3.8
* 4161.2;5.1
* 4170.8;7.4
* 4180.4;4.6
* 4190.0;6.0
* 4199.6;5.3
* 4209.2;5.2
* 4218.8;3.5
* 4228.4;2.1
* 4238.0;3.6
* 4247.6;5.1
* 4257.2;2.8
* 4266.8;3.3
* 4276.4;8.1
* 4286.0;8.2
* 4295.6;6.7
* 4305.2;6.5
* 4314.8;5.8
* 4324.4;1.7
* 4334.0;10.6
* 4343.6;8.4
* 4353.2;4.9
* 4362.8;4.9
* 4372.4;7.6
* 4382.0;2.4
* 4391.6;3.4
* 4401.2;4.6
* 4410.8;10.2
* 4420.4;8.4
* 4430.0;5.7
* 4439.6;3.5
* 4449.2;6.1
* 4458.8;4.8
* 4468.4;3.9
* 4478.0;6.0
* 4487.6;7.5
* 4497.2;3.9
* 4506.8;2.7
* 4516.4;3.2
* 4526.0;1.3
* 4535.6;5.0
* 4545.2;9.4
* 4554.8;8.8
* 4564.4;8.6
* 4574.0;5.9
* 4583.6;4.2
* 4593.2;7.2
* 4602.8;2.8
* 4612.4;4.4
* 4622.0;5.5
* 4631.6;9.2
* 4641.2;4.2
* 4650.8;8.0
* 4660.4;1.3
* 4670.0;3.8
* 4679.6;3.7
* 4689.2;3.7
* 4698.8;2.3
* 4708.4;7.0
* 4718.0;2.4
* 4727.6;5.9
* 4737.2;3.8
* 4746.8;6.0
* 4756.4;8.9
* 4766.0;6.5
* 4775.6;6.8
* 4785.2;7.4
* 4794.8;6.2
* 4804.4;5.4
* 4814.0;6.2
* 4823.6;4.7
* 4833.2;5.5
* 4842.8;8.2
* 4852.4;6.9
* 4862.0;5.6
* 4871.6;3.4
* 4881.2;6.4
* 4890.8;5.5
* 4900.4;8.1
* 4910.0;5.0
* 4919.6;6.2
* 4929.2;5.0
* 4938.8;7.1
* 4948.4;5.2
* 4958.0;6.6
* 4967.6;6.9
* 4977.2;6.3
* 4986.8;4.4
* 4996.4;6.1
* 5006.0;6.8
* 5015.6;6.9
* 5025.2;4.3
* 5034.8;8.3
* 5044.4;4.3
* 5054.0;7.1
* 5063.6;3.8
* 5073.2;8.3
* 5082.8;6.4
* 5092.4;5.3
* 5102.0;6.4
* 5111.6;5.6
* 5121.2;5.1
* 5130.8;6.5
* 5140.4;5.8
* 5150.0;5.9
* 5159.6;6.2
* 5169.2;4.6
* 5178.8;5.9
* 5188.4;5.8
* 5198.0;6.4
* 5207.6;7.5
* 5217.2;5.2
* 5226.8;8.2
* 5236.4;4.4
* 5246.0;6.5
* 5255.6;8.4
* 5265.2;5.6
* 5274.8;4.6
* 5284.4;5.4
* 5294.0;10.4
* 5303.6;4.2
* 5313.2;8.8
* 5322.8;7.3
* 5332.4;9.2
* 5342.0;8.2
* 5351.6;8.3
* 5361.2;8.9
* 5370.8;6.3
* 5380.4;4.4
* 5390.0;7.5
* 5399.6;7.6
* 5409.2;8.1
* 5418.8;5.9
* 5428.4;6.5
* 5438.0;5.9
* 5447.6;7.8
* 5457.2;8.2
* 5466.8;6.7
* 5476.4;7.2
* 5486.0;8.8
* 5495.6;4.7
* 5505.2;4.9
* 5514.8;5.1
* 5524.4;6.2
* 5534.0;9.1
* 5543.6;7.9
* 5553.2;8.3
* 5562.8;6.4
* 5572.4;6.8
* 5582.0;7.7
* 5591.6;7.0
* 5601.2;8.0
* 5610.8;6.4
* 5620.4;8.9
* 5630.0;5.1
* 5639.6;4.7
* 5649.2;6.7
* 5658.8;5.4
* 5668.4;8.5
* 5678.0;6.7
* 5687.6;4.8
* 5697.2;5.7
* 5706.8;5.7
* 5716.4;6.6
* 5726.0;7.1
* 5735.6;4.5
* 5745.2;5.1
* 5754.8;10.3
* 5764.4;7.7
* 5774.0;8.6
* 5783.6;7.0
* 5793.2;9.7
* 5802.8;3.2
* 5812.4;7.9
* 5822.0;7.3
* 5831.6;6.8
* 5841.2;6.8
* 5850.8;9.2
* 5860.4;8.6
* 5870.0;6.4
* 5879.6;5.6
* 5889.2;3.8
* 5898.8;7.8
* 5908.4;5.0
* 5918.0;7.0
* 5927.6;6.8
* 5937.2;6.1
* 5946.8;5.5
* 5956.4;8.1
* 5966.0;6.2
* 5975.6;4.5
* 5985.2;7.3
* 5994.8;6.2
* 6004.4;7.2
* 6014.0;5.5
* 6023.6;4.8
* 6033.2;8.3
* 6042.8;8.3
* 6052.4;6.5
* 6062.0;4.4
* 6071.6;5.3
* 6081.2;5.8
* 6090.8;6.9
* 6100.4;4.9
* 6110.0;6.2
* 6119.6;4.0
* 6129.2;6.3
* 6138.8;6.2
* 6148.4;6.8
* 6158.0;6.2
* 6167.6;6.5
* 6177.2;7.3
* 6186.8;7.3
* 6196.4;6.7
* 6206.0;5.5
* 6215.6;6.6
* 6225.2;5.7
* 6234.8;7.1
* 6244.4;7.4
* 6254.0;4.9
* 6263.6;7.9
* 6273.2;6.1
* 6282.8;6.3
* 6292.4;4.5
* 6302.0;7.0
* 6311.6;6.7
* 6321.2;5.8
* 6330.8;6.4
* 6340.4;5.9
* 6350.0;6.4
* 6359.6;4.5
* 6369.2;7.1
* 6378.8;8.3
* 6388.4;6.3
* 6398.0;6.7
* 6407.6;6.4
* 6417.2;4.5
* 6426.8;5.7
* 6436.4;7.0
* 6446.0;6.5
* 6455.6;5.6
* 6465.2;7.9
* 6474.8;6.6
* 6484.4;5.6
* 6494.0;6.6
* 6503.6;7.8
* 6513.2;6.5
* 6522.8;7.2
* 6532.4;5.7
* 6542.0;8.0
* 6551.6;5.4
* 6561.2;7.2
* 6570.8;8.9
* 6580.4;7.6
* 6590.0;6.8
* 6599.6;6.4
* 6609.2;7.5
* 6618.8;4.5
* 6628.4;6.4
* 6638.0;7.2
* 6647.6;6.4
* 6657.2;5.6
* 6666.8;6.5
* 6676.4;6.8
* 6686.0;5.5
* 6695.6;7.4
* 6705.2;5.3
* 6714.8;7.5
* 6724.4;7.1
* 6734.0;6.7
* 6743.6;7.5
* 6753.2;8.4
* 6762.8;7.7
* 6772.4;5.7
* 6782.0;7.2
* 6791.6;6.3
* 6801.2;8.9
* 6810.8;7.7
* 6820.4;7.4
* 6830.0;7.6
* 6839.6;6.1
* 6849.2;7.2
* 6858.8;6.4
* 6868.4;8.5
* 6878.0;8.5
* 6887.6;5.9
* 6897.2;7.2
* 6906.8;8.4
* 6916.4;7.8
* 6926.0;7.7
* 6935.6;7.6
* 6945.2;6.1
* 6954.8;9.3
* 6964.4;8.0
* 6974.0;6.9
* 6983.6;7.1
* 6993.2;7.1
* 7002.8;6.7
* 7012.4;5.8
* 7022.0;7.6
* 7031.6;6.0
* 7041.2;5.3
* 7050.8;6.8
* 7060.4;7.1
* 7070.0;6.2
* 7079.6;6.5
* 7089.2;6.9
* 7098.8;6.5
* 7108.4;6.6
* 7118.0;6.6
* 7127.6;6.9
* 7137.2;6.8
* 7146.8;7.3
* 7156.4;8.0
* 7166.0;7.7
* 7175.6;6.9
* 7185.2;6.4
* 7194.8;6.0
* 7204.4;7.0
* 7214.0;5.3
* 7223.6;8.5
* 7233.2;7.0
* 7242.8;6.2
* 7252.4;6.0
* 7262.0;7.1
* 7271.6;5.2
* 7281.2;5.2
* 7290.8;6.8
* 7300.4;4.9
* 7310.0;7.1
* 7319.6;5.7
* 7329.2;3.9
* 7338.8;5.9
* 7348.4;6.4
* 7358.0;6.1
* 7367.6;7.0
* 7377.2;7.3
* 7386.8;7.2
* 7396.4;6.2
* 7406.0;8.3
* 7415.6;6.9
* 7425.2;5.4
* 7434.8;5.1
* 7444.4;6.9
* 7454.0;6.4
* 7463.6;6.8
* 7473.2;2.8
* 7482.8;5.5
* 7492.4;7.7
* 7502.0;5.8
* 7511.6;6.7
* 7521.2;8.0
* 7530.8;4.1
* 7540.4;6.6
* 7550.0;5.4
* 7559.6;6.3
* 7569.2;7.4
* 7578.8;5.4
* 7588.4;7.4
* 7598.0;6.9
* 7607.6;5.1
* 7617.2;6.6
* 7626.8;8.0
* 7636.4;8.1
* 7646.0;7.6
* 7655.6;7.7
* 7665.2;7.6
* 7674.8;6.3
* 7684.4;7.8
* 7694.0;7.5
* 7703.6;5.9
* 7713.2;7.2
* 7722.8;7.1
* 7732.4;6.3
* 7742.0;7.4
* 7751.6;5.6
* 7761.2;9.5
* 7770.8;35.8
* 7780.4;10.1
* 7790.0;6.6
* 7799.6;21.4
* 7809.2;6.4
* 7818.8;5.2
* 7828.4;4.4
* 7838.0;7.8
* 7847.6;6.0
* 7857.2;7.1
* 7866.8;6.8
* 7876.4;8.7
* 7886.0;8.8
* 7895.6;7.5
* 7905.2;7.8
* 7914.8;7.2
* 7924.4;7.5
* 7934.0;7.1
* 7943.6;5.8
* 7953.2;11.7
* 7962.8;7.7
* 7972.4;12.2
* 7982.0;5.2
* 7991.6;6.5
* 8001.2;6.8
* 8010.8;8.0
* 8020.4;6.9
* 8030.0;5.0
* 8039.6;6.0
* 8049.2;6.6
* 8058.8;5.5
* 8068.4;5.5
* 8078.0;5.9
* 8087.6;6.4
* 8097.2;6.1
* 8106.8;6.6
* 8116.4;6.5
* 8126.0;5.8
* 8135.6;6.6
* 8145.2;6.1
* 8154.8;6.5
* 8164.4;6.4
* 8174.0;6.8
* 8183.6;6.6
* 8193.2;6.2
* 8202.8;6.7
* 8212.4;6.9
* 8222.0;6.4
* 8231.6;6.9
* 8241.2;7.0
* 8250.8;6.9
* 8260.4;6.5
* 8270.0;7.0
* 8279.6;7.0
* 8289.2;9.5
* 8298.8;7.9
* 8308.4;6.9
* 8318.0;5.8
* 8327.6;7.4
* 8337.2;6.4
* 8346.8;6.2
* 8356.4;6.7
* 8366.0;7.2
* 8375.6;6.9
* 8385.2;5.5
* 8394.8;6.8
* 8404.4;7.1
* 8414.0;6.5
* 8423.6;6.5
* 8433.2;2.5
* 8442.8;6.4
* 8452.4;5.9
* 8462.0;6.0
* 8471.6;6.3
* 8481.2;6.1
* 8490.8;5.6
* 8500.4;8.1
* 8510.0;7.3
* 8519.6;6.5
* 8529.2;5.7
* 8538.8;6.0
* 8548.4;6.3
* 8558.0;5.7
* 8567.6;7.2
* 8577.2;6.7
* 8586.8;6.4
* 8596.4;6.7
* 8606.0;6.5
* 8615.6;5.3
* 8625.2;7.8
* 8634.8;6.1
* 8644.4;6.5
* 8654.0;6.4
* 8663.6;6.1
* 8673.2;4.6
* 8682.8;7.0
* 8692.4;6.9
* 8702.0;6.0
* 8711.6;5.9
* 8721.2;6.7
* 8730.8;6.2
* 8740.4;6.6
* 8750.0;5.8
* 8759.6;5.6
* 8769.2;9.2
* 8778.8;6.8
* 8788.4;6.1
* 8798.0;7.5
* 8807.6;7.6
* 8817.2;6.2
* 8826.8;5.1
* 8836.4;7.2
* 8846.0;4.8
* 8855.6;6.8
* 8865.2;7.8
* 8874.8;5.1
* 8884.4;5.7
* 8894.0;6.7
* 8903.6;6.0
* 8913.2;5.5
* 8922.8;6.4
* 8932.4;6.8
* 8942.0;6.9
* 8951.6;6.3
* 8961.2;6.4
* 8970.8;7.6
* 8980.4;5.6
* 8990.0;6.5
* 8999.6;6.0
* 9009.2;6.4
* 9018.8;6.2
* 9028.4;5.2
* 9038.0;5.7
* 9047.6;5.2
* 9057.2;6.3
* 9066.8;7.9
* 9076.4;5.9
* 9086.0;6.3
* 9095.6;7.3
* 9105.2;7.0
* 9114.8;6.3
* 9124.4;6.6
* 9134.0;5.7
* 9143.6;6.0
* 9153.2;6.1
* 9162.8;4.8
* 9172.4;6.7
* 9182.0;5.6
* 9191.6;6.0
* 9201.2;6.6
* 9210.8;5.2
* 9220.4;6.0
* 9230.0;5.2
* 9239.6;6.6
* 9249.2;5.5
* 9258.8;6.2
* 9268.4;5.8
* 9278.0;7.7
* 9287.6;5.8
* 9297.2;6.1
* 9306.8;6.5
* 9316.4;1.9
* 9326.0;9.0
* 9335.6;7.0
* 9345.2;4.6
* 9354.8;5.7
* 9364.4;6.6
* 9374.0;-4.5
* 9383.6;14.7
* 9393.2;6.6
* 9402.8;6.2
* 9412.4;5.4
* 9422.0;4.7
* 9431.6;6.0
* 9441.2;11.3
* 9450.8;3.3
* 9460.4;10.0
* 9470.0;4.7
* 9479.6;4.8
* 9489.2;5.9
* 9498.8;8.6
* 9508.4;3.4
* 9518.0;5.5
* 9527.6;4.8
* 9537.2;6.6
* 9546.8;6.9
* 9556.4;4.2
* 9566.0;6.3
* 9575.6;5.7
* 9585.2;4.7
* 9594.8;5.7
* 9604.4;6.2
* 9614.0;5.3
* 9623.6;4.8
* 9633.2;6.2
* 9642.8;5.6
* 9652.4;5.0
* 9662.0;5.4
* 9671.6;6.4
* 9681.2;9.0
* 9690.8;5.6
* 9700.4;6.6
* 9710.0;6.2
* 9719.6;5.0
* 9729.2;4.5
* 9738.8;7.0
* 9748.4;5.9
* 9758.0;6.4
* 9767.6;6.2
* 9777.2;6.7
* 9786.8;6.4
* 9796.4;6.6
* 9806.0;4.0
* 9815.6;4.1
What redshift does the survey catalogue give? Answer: 0.18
